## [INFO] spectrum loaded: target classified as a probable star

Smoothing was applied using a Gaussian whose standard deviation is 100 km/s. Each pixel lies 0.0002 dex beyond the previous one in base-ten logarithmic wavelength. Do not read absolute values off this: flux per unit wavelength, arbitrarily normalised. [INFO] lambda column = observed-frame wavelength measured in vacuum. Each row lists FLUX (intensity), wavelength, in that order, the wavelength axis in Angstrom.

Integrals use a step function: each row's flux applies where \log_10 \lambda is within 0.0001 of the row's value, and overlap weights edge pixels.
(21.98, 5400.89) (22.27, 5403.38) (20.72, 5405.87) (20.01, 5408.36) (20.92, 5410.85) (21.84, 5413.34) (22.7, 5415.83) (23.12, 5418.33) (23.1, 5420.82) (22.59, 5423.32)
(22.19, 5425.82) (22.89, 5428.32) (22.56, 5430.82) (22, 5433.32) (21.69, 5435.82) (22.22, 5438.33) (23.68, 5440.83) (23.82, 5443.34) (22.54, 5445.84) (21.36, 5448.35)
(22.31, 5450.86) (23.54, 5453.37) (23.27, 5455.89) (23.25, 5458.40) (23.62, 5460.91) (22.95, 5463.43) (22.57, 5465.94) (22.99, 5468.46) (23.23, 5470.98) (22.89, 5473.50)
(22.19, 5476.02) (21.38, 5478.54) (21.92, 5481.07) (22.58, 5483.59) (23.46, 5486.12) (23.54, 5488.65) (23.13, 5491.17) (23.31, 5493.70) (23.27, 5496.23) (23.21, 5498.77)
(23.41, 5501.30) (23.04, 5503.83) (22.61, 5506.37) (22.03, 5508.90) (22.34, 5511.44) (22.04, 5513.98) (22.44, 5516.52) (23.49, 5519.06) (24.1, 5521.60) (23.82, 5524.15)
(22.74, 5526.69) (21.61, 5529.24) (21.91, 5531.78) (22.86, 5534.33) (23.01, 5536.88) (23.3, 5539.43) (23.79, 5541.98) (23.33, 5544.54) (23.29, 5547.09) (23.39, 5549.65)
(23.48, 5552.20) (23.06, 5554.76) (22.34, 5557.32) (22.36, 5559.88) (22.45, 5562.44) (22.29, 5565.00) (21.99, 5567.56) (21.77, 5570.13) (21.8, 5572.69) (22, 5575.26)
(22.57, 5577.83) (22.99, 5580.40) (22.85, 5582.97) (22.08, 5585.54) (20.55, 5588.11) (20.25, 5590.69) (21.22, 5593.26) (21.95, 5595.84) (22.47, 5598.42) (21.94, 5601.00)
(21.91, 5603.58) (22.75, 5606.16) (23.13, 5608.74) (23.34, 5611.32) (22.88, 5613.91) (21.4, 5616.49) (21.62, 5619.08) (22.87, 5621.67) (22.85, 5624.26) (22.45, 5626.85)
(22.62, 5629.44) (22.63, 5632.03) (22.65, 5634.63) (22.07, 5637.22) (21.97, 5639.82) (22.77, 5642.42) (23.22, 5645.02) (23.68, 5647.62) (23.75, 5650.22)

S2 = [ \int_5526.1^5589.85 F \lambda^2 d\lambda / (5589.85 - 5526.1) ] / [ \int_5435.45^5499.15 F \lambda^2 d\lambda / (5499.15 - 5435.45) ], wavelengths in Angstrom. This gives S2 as 1.02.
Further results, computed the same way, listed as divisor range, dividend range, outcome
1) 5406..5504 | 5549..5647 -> 1.04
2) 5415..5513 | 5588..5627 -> 1.02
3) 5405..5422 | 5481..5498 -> 1.09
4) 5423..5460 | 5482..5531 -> 1.04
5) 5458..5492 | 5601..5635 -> 1.04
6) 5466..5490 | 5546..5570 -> 1.03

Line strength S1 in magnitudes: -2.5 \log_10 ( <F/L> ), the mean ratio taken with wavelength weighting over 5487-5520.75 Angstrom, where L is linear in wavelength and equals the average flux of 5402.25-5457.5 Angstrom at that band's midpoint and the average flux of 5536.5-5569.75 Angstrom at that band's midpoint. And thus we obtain -0.01 mag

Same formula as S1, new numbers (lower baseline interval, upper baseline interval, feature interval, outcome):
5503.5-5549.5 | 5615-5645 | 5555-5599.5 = 0.030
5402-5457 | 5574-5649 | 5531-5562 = -0.032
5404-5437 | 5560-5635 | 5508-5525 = -0.036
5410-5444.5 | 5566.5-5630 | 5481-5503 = -0.036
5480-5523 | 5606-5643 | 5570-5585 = 0.015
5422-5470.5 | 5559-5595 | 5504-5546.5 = -0.029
